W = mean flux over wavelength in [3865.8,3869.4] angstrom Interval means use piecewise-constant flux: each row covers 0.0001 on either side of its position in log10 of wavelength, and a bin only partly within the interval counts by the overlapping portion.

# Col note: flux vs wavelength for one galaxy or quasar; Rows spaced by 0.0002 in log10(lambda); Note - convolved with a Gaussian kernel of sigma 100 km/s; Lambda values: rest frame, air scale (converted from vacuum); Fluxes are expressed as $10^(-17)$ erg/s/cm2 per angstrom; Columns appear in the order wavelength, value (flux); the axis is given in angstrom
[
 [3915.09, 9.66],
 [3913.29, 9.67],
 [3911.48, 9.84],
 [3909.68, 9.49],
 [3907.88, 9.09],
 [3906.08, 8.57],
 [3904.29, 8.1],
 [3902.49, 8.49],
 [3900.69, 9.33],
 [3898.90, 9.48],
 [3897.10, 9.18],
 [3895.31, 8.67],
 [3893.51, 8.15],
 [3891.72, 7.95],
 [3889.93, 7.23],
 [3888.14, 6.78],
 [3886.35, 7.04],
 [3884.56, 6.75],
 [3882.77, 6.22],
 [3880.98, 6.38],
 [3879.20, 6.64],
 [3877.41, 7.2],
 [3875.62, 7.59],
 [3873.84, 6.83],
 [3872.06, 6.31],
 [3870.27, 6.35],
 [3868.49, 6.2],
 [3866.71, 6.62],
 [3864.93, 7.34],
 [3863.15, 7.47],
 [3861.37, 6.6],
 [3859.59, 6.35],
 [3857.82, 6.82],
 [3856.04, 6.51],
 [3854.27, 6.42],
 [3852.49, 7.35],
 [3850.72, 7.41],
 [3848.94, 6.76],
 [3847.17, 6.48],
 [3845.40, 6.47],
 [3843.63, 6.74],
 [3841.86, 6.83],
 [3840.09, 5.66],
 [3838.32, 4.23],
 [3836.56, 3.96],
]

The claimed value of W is 6.42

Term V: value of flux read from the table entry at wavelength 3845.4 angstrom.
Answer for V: 6.47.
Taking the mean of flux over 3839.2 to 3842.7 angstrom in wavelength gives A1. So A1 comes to 6.23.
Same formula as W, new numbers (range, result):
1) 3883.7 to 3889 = 6.86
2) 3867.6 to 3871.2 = 6.27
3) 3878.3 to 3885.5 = 6.5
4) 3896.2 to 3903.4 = 9.12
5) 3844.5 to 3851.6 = 6.78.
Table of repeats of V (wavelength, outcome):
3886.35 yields 7.04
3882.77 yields 6.22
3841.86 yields 6.83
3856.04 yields 6.51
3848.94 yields 6.76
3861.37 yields 6.6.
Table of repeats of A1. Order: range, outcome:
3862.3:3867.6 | 7.14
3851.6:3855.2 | 6.89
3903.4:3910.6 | 8.83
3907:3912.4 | 9.46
